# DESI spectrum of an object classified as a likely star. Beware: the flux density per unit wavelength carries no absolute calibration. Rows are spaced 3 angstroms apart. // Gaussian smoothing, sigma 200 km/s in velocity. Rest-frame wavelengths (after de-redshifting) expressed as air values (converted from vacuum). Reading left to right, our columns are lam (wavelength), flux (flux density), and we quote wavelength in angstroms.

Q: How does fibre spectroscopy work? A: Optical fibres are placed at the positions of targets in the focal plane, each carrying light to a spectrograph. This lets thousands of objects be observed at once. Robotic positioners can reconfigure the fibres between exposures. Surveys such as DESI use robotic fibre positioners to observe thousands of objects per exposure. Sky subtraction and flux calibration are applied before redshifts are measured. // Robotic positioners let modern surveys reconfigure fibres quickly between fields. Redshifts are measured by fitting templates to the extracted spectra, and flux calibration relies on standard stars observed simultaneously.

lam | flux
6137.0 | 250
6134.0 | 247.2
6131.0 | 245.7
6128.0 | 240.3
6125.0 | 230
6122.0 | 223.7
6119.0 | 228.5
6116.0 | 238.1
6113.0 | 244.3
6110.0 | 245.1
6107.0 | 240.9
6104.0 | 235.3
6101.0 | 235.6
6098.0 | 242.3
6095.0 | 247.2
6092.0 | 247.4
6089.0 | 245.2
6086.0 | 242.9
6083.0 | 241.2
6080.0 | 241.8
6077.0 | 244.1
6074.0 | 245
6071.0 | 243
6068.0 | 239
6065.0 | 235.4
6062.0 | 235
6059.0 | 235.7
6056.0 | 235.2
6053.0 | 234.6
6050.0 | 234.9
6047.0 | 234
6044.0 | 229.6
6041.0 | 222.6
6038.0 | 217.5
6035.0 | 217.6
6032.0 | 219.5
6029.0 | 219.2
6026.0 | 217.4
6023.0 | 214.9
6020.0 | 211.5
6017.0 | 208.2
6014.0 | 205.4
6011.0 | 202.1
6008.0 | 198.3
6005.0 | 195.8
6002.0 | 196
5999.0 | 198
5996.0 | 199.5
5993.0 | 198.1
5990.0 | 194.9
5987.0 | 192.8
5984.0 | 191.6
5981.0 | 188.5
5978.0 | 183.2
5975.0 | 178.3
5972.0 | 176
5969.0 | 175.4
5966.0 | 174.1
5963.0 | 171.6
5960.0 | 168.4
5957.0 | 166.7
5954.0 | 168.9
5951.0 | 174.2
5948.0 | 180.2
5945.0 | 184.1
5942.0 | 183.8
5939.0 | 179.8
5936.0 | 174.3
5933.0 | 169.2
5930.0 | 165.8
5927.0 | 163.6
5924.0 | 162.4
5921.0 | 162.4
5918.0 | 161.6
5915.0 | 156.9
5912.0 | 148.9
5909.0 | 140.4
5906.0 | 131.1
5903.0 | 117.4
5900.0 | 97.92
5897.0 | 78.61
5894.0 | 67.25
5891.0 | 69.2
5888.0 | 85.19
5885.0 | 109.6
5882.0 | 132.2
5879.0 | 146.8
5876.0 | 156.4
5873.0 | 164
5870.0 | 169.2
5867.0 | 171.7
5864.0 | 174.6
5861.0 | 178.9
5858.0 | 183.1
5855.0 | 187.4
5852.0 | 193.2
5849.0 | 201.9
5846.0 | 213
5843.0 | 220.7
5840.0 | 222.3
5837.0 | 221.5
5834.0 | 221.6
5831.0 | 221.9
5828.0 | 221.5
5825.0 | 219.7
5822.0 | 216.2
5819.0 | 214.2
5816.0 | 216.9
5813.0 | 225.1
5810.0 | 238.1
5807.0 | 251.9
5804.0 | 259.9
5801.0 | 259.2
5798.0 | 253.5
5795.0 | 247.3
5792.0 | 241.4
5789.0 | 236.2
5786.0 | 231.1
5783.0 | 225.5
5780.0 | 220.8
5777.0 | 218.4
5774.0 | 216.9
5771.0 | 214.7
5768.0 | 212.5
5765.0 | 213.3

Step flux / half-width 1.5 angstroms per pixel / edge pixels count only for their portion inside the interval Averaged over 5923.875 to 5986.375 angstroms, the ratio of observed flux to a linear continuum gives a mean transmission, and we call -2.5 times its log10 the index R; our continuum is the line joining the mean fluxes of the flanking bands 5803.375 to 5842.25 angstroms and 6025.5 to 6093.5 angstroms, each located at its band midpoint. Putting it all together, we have 0.29 mag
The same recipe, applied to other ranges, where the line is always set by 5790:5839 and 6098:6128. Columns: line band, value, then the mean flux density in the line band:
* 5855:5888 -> 0.434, 157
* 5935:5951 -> 0.287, 180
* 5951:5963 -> 0.355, 169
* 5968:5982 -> 0.288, 180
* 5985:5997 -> 0.197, 196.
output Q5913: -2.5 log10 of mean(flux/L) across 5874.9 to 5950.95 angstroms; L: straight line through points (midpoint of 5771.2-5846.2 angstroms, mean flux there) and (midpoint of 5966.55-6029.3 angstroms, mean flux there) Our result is 0.43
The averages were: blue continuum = 229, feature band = 142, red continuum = 197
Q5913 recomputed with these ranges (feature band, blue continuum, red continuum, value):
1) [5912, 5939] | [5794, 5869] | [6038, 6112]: 0.34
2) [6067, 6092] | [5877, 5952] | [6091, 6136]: -0.10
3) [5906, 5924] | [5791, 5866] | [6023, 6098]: 0.42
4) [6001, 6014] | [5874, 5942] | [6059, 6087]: 0.00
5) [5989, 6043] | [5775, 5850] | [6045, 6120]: 0.14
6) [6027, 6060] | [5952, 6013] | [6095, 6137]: -0.08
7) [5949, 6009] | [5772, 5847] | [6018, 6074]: 0.23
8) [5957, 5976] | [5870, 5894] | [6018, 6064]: 0.02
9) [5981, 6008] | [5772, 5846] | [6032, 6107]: 0.20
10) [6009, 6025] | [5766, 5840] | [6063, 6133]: 0.14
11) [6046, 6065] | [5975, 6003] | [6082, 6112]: -0.06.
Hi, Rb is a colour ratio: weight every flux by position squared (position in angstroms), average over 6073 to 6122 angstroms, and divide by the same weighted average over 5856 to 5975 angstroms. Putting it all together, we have 1.67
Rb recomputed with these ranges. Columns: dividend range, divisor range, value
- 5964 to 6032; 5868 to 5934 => 1.51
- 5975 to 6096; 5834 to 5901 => 1.47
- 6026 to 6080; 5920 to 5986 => 1.37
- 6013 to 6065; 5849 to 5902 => 1.68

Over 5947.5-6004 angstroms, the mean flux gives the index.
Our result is 183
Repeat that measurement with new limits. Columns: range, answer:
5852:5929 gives 142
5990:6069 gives 217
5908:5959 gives 168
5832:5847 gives 220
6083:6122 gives 240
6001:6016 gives 200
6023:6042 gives 219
